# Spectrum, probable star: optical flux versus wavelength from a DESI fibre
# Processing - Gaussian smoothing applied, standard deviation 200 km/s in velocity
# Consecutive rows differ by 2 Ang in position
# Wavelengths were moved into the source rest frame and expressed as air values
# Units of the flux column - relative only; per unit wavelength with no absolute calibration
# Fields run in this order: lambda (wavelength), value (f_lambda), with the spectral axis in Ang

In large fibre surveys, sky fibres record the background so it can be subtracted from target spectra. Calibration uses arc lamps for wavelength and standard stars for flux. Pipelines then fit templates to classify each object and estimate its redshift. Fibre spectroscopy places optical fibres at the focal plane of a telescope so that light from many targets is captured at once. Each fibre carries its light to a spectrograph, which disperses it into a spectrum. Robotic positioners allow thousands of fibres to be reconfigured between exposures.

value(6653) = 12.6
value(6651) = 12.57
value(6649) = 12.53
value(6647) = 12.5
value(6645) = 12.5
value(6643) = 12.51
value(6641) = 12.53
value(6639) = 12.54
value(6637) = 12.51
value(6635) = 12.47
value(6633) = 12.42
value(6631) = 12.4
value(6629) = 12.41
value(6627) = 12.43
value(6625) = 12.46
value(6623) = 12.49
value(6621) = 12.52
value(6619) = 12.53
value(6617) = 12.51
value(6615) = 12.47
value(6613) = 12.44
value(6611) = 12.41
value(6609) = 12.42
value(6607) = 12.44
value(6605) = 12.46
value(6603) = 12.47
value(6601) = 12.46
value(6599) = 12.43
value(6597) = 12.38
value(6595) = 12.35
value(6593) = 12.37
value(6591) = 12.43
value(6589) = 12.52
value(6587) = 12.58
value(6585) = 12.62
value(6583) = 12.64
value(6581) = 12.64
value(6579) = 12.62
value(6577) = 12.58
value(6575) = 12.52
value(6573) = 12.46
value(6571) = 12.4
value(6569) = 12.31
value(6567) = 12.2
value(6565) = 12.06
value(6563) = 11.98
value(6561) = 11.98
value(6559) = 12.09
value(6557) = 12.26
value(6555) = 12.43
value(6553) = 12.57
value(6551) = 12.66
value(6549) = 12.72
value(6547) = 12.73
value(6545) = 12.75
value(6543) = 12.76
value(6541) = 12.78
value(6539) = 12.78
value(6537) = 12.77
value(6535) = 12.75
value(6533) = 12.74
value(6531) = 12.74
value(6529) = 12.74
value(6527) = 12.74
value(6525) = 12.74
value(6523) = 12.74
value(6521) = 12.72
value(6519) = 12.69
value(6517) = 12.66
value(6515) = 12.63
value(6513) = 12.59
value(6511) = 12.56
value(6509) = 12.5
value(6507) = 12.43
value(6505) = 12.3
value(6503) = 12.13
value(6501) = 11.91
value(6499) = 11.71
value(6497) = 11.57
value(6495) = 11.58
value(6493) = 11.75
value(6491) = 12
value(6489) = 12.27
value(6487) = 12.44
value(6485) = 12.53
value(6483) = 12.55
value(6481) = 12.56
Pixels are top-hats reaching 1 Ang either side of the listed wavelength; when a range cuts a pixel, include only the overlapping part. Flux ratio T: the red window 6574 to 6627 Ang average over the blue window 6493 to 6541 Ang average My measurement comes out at 1.00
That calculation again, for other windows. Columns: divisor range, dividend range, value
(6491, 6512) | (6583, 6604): 1.04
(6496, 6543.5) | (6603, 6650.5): 1.00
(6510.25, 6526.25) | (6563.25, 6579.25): 0.98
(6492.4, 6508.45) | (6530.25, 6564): 1.05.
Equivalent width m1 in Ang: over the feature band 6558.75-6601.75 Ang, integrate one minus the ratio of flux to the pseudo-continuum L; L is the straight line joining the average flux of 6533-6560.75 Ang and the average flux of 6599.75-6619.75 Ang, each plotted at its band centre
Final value 0.5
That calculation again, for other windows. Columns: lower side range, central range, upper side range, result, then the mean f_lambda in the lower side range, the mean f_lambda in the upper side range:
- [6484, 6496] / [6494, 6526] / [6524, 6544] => 0.1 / 12.1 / 12.8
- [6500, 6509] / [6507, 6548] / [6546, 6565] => -1.4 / 12.2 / 12.4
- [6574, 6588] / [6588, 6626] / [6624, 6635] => 0.2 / 12.6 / 12.4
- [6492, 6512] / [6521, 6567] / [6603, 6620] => -1.4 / 12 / 12.5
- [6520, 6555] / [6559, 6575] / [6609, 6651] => 0.5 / 12.7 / 12.5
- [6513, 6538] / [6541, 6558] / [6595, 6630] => 0.0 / 12.7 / 12.5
